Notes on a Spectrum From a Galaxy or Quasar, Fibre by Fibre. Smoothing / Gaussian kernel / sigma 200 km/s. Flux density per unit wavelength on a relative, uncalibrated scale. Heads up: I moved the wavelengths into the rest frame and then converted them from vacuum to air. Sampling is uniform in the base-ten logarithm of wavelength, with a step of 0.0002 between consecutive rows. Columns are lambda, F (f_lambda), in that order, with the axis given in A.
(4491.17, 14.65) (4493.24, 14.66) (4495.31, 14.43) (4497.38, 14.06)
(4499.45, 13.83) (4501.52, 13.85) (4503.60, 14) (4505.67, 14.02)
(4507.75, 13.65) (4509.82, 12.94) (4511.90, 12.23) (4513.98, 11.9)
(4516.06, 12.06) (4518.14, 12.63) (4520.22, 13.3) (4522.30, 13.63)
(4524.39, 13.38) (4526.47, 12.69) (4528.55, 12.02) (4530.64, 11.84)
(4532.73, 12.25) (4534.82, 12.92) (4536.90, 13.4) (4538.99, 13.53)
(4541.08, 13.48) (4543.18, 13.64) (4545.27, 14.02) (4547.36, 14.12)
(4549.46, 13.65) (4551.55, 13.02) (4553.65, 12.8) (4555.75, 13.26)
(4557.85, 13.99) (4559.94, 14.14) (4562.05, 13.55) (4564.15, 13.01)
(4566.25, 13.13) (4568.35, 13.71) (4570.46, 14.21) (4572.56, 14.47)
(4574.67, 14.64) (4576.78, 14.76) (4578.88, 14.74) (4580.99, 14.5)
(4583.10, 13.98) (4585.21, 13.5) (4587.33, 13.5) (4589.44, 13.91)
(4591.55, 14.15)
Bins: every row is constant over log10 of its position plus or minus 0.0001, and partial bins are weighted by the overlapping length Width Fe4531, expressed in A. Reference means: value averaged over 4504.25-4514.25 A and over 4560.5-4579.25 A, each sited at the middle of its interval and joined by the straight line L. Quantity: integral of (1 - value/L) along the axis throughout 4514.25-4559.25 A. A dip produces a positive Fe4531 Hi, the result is 1.3 A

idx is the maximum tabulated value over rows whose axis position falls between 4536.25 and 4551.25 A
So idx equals 14.12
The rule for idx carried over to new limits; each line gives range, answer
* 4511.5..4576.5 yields 14.64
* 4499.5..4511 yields 14.02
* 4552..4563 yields 14.14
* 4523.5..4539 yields 13.53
